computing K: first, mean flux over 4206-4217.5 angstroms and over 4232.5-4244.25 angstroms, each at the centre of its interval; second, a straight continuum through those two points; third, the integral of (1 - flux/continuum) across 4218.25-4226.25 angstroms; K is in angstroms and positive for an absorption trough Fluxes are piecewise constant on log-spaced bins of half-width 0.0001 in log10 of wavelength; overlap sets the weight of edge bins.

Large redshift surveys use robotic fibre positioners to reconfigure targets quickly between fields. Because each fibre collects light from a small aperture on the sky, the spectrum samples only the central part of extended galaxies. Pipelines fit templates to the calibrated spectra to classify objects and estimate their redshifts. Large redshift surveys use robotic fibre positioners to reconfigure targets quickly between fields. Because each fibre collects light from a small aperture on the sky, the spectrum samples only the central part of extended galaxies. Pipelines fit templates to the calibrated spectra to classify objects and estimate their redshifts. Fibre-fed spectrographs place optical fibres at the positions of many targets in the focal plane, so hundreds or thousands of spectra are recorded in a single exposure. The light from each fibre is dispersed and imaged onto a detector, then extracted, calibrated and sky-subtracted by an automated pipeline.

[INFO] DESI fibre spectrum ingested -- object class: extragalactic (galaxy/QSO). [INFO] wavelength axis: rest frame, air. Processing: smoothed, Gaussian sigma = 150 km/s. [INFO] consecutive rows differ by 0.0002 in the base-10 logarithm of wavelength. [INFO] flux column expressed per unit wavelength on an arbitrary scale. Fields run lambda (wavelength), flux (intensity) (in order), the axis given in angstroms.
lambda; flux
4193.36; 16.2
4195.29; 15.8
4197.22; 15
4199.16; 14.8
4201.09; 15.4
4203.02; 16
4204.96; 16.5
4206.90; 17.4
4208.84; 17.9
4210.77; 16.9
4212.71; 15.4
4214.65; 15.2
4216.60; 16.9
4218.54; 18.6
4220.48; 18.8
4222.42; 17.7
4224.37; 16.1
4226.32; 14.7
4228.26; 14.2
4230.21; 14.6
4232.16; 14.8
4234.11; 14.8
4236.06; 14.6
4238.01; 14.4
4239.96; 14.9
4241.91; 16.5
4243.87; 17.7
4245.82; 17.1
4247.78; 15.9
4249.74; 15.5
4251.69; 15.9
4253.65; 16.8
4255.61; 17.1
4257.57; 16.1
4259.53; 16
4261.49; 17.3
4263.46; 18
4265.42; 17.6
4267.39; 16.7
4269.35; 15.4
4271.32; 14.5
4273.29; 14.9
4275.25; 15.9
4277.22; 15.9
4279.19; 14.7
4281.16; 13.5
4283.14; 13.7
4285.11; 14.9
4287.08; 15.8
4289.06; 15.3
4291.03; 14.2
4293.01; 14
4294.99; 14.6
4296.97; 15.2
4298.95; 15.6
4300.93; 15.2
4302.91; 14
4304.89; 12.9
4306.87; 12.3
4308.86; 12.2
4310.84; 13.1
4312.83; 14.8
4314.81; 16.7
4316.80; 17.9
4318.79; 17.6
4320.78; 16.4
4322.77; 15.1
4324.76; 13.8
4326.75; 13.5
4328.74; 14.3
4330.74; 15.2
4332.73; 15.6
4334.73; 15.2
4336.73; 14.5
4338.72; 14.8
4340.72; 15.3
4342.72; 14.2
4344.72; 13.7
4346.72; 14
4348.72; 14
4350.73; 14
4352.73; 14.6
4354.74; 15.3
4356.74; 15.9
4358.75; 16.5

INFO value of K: -0.6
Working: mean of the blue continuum 16.6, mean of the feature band 17.4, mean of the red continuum 15.3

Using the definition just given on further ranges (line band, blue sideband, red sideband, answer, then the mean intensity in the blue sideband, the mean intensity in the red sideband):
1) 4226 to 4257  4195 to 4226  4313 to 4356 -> 1.0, 16.5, 15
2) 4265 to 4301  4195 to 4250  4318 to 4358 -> 0.7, 16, 14.8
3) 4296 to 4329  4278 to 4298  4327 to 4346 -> -0.2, 14.6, 14.7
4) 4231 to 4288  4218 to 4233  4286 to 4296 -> -1.2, 16.1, 14.8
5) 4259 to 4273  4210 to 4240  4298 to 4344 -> -1.0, 15.8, 14.8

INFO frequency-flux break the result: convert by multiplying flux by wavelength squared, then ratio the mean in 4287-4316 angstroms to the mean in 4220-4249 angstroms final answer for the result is 0.94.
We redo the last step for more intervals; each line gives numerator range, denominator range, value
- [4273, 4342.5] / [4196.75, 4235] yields 0.96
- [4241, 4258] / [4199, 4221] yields 1.01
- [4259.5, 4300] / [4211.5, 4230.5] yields 0.97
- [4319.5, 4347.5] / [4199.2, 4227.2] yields 0.94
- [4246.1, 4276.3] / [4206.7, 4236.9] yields 1.03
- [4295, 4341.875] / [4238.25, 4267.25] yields 0.92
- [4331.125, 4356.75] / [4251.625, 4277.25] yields 0.93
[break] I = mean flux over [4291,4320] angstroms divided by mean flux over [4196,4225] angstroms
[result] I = 0.9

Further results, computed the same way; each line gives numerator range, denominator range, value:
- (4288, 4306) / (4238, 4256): 0.90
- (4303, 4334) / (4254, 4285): 0.93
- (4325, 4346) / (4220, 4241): 0.95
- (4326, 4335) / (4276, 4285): 1.02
